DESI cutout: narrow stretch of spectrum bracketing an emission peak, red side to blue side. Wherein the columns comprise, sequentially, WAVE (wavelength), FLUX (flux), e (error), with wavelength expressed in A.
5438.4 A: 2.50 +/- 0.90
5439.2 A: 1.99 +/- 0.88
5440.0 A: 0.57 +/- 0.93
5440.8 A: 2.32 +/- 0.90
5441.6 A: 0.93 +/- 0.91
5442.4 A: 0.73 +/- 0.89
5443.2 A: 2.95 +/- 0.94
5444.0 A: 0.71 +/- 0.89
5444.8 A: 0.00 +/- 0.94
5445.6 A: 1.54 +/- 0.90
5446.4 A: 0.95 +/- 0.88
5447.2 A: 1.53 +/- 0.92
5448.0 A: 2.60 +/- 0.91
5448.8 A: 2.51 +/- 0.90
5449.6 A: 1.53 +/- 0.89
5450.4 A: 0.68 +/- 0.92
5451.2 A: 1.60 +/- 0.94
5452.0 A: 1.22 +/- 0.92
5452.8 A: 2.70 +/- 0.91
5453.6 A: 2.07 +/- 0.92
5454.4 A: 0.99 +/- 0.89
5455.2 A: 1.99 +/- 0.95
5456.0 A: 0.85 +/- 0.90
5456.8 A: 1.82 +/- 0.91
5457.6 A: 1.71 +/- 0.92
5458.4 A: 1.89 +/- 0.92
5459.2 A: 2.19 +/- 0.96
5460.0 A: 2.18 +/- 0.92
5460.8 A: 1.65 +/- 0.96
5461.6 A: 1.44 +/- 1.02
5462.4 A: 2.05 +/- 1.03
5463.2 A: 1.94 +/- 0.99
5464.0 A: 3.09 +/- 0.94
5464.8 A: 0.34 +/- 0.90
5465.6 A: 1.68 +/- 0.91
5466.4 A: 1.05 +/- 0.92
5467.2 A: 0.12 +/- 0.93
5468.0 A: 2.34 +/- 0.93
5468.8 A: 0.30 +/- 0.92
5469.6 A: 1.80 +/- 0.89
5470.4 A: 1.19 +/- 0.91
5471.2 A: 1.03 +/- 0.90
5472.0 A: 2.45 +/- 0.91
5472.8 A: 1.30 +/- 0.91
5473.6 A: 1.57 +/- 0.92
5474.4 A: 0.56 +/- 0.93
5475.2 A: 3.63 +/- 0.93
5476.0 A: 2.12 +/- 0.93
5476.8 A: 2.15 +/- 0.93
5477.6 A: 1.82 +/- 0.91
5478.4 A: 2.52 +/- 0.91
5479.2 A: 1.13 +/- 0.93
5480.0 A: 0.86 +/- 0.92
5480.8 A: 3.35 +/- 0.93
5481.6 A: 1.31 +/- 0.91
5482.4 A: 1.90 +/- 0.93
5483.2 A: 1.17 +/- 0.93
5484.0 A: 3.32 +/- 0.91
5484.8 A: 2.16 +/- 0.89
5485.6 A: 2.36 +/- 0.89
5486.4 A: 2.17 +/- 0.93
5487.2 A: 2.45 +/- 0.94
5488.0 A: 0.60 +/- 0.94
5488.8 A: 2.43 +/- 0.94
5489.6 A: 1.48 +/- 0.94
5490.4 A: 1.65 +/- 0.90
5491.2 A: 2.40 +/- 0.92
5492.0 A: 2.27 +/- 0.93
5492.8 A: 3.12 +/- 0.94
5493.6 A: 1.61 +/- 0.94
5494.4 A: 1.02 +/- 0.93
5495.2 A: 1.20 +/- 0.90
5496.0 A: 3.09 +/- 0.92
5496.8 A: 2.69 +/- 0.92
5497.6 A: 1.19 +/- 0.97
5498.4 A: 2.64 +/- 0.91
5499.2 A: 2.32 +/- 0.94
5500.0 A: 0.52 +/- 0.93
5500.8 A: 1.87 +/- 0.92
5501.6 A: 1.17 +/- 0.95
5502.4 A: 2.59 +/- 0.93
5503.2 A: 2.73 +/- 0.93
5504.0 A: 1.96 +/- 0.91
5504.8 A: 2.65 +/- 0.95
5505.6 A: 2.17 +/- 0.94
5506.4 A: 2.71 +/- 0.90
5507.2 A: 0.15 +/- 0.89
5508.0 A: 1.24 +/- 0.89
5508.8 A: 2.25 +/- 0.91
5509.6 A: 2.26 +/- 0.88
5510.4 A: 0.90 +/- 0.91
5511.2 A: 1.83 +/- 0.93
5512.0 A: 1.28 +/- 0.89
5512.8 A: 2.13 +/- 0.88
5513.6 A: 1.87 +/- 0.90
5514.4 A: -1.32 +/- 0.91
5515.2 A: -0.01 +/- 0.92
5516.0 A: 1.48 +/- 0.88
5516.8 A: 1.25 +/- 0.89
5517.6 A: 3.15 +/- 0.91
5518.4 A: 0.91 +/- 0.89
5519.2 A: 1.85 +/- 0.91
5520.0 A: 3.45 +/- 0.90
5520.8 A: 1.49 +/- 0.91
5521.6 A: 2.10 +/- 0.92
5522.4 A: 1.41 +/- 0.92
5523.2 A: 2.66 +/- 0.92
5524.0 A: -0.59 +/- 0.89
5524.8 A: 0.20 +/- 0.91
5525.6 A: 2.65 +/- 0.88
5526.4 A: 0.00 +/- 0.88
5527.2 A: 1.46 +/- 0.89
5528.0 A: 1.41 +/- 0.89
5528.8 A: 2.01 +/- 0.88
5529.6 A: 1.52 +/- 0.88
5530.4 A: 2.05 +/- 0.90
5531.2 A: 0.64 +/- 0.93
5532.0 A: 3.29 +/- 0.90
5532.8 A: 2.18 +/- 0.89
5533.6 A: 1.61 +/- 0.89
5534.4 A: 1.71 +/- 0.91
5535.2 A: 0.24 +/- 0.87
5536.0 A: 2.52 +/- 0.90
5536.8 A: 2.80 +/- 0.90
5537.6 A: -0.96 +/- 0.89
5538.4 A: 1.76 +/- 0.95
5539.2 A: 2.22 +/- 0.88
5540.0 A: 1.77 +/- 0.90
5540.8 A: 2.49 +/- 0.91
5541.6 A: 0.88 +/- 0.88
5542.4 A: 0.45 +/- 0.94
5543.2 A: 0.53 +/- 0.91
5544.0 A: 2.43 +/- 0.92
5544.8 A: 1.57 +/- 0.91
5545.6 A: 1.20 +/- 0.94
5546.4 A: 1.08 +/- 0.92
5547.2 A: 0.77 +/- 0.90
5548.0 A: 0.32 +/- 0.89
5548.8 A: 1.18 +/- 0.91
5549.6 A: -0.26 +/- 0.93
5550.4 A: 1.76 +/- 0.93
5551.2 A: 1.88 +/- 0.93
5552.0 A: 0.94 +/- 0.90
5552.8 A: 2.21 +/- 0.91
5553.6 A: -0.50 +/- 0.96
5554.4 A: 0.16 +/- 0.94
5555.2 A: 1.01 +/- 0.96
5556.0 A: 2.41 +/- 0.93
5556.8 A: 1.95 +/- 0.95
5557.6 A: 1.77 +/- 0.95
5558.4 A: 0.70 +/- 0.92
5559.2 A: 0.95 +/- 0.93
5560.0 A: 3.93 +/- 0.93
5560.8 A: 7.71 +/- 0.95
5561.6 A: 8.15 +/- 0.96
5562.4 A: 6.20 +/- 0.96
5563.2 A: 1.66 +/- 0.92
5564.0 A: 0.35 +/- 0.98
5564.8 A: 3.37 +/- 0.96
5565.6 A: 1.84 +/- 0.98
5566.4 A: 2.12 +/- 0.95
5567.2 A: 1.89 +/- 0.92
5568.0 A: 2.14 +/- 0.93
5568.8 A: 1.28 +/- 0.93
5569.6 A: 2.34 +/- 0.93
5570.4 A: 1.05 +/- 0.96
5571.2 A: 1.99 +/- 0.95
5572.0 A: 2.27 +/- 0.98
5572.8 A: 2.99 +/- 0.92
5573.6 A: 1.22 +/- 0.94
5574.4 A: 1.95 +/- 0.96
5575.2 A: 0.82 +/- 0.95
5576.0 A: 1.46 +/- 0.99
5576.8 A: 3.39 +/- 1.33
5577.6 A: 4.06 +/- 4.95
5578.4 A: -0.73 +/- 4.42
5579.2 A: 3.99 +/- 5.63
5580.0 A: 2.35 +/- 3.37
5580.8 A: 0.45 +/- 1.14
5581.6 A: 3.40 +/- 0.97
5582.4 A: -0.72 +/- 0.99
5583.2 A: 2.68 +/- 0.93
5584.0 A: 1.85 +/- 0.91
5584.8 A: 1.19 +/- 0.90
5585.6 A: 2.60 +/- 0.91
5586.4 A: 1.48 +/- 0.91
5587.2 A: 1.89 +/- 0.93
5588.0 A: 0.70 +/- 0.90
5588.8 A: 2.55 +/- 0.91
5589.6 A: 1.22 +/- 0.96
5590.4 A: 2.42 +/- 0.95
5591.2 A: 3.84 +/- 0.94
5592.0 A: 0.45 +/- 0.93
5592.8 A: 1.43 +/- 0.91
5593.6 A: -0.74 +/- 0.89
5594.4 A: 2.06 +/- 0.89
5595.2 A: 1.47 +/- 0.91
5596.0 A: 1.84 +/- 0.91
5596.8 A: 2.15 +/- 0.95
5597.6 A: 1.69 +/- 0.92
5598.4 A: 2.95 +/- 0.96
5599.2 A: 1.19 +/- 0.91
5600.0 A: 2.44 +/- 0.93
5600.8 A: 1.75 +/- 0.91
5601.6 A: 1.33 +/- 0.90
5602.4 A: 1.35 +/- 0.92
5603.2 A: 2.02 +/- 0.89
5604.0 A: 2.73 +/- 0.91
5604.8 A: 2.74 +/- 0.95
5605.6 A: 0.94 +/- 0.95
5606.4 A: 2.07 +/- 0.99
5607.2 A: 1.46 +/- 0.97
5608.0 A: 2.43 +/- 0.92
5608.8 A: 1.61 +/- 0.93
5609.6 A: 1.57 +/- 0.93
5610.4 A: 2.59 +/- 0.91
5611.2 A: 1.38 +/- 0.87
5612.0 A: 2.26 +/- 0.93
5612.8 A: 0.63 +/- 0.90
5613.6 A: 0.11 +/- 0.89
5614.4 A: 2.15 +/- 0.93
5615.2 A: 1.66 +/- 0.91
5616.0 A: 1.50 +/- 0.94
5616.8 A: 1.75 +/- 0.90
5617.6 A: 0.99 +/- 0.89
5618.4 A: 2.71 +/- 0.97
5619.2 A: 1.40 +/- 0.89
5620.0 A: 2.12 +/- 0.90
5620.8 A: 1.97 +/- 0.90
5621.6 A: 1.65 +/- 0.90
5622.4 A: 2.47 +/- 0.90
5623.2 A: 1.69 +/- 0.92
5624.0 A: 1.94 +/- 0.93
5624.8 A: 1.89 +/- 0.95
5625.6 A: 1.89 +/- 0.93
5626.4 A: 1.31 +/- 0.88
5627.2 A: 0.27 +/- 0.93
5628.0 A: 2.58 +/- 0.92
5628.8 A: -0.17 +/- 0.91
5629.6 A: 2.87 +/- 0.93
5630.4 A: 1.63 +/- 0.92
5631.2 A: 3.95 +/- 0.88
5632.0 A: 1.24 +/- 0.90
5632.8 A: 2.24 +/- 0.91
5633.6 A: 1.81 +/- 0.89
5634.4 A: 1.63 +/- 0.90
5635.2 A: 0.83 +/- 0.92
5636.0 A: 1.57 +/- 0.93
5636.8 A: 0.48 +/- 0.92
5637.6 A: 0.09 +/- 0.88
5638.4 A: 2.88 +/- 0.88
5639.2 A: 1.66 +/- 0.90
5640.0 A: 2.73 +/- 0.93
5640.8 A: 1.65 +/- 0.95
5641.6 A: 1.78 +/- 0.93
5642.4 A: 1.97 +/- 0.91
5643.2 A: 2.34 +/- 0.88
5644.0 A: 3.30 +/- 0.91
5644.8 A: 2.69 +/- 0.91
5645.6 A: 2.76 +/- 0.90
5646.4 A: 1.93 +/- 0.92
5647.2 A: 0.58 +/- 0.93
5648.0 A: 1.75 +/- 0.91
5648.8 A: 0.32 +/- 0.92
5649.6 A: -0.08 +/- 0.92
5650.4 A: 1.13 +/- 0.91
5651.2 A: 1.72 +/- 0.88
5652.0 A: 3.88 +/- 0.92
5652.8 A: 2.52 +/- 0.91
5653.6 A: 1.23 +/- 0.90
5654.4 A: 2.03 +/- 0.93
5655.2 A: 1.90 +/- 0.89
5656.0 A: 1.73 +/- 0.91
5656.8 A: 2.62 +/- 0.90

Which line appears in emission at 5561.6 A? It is H-beta 4861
